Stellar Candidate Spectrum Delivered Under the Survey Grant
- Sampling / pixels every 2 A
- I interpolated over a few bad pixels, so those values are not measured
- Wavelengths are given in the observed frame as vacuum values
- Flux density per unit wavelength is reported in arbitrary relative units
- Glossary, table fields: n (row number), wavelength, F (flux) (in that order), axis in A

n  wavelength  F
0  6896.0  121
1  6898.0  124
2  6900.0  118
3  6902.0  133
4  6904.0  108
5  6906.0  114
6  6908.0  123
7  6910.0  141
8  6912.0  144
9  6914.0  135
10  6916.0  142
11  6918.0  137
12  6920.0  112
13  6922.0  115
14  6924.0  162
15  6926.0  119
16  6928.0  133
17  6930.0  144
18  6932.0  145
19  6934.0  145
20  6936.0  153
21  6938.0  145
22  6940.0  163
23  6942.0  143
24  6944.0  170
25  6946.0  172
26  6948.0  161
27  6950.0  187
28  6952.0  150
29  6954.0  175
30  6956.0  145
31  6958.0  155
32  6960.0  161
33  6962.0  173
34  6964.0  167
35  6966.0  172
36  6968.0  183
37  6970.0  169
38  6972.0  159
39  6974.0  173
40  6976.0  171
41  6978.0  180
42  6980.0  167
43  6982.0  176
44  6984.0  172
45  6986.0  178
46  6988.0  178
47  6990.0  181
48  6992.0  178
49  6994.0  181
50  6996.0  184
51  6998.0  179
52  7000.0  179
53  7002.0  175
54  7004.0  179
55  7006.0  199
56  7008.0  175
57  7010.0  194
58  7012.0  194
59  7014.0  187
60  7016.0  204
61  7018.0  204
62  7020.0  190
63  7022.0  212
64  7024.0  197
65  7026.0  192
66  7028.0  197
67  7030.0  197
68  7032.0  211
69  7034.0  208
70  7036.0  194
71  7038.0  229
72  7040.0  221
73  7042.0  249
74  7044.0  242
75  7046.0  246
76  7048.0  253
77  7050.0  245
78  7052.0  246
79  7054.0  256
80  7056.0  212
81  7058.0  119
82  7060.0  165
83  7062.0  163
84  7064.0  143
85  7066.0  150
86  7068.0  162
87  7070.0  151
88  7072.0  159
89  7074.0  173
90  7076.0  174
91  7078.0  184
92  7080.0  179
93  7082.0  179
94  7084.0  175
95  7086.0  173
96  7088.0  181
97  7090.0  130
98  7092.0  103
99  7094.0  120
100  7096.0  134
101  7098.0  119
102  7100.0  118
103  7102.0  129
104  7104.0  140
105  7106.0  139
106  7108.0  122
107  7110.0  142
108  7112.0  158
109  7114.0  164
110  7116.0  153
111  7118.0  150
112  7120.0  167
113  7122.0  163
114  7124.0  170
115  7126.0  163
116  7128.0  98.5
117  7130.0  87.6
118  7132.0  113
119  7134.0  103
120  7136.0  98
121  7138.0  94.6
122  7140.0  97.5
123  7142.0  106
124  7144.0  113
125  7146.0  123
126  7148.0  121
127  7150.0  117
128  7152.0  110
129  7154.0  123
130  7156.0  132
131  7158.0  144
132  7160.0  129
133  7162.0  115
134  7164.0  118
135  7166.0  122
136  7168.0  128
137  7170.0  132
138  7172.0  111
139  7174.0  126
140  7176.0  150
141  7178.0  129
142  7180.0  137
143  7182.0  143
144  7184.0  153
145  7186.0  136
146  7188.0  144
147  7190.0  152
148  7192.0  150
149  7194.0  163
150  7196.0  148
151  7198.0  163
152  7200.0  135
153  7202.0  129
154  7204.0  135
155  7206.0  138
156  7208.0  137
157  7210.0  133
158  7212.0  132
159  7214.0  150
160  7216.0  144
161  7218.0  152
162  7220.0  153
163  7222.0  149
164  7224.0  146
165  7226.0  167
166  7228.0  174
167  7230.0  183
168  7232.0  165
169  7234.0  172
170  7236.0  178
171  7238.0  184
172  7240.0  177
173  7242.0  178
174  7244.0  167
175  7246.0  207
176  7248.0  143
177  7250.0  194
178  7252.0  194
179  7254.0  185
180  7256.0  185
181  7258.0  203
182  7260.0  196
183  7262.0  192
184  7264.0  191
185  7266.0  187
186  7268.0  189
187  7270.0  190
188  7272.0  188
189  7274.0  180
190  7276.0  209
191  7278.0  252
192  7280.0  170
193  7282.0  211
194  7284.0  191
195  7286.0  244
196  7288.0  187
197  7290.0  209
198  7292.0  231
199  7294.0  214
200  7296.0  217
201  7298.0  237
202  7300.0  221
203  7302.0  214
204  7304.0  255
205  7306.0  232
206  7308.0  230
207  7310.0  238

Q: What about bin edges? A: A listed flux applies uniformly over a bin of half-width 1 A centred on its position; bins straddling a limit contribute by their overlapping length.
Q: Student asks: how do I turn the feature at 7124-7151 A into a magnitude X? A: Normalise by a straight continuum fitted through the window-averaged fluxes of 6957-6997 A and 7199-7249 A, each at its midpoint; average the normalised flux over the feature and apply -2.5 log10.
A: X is 0.40 mag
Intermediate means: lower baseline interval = 173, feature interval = 113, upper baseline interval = 157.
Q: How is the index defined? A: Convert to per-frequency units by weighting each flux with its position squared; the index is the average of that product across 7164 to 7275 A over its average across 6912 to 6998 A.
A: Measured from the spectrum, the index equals 1.08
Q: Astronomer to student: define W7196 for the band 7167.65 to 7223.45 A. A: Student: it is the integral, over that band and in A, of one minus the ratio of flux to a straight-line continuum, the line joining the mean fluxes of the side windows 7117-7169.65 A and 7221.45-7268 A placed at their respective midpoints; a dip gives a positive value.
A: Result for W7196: 3.94 A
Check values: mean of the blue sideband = 123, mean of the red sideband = 180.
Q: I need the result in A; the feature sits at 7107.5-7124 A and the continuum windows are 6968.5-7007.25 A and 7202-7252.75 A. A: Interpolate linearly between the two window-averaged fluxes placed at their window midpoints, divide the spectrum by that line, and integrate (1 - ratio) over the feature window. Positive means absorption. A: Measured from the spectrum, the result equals 1.4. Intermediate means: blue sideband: 177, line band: 154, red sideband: 161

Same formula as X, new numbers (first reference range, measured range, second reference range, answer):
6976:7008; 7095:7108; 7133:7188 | 0.11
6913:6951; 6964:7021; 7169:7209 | -0.24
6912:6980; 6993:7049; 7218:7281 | -0.24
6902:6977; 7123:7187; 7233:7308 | 0.43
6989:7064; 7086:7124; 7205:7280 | 0.32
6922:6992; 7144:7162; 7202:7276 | 0.33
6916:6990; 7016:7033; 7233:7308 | -0.19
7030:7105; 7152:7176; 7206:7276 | 0.36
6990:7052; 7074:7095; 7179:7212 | 0.14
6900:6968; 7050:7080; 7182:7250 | -0.18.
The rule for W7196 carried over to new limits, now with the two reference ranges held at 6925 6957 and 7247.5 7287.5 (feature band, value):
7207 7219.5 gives 3.09 A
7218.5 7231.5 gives 1.92 A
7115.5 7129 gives 1.87 A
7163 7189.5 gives 7.25 A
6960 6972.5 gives -1.10 A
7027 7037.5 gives -2.41 A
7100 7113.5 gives 2.84 A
